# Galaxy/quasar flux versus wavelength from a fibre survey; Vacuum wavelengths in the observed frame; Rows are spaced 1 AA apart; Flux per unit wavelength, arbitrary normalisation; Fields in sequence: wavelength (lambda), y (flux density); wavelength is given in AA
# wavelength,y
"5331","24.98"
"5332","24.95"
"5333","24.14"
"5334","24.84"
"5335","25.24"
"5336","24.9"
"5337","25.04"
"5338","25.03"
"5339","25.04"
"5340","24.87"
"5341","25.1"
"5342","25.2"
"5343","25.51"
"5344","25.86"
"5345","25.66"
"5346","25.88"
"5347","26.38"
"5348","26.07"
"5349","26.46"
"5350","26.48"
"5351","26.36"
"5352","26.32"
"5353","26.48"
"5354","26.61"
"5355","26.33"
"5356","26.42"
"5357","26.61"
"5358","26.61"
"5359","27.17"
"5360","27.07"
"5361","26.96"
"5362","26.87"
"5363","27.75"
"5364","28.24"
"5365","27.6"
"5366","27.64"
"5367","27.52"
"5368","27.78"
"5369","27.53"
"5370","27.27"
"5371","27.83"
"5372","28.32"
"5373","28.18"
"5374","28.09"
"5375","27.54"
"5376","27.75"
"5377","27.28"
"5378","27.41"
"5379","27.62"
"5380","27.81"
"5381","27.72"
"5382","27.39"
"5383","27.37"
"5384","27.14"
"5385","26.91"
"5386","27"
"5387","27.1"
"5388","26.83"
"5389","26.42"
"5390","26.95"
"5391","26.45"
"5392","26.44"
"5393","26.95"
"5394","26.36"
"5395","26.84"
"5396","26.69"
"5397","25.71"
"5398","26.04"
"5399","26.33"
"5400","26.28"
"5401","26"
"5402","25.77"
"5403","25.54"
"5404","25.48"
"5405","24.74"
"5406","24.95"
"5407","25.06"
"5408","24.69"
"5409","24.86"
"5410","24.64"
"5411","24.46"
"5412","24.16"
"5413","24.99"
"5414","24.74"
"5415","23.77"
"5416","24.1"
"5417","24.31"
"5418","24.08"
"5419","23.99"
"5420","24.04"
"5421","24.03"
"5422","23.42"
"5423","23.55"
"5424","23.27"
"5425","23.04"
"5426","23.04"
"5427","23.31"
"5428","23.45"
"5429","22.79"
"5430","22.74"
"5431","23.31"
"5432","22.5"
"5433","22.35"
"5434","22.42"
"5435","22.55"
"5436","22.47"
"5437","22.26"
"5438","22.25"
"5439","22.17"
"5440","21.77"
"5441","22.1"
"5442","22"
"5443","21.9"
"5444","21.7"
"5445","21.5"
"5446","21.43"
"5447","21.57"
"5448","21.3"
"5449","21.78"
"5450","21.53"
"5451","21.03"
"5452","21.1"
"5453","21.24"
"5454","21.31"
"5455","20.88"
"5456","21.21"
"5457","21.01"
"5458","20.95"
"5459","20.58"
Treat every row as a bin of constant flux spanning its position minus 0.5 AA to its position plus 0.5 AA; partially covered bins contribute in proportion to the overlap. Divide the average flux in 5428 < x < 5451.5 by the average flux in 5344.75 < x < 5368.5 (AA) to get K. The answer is 0.82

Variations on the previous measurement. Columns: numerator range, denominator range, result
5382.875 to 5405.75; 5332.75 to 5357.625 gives 1.02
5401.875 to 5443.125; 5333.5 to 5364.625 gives 0.90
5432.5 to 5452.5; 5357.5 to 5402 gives 0.81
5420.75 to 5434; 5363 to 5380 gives 0.83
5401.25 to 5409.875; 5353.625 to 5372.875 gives 0.92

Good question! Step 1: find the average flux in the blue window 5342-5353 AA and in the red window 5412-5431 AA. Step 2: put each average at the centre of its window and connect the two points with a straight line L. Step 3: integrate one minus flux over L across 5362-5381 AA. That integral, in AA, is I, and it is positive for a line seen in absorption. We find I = -1.80 AA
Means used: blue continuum 26.1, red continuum 23.7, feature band 27.7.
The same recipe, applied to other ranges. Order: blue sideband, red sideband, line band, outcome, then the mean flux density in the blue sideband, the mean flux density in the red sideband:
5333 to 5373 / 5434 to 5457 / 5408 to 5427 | -0.7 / 26.4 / 21.7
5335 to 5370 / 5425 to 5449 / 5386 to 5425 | -2.3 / 26.4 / 22.3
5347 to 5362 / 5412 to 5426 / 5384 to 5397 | -0.8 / 26.6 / 23.9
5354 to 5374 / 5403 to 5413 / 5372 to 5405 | -1.1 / 27.4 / 24.8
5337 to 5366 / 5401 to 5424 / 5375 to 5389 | -1.0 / 26.3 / 24.5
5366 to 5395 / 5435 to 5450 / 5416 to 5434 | 0.0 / 27.3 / 21.9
